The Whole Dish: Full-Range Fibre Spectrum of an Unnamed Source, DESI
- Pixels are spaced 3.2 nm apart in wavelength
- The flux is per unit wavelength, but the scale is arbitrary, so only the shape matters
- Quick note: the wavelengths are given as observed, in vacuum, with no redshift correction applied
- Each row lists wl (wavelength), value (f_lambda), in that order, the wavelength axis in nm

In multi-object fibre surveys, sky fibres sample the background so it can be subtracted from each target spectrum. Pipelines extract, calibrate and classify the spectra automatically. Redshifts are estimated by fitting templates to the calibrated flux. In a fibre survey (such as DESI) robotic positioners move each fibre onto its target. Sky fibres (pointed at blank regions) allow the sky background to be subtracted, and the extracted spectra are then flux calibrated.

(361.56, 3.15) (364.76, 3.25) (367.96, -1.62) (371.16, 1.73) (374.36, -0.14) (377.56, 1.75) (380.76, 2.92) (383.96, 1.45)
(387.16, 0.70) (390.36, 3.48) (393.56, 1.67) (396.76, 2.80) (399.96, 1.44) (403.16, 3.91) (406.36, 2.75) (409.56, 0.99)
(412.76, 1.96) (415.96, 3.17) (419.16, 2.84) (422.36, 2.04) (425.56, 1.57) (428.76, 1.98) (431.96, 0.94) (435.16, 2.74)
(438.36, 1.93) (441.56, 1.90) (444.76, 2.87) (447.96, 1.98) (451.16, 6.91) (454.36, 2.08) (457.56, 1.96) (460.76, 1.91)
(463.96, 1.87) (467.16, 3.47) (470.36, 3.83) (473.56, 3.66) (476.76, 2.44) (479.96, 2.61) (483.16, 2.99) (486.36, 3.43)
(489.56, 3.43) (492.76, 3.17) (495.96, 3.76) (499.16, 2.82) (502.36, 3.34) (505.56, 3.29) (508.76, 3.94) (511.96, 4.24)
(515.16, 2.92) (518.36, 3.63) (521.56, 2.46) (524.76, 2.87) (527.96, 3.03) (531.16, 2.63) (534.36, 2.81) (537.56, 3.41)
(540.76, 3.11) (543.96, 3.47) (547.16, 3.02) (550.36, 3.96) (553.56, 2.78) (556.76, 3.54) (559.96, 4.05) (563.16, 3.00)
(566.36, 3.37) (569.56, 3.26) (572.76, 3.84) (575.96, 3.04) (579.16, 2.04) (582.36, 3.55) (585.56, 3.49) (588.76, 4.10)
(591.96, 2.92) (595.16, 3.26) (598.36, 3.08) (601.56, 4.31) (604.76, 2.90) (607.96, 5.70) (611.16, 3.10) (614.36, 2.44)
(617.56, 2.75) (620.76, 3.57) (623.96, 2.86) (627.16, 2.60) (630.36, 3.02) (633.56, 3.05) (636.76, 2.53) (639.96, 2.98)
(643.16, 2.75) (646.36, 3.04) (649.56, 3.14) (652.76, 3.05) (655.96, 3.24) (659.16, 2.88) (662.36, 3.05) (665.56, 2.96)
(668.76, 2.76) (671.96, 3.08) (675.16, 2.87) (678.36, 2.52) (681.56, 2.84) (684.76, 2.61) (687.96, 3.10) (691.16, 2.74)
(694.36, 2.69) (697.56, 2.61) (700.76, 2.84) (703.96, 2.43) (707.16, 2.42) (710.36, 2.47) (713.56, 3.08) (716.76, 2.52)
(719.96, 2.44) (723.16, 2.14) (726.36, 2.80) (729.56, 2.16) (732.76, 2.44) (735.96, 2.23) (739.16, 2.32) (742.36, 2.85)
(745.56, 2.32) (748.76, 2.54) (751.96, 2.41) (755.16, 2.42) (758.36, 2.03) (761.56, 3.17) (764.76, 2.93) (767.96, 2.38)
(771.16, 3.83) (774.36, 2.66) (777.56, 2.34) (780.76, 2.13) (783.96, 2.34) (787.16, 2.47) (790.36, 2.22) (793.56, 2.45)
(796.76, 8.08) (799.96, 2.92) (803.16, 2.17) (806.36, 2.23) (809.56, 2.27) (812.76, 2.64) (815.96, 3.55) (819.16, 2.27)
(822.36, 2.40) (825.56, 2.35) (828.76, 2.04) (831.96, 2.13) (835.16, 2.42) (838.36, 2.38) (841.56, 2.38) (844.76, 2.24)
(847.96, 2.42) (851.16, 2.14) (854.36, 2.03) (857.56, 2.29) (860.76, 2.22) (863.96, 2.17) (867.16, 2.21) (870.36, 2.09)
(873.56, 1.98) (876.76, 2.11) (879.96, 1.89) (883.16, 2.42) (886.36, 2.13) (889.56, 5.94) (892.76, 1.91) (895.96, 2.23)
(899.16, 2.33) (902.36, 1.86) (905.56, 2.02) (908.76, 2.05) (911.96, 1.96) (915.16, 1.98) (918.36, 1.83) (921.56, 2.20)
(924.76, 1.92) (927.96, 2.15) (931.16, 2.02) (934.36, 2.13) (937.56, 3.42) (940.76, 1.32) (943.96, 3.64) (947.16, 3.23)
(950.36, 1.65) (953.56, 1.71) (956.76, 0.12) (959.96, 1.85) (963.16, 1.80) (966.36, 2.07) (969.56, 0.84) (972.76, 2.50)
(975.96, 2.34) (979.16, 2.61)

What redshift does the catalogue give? 0.212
